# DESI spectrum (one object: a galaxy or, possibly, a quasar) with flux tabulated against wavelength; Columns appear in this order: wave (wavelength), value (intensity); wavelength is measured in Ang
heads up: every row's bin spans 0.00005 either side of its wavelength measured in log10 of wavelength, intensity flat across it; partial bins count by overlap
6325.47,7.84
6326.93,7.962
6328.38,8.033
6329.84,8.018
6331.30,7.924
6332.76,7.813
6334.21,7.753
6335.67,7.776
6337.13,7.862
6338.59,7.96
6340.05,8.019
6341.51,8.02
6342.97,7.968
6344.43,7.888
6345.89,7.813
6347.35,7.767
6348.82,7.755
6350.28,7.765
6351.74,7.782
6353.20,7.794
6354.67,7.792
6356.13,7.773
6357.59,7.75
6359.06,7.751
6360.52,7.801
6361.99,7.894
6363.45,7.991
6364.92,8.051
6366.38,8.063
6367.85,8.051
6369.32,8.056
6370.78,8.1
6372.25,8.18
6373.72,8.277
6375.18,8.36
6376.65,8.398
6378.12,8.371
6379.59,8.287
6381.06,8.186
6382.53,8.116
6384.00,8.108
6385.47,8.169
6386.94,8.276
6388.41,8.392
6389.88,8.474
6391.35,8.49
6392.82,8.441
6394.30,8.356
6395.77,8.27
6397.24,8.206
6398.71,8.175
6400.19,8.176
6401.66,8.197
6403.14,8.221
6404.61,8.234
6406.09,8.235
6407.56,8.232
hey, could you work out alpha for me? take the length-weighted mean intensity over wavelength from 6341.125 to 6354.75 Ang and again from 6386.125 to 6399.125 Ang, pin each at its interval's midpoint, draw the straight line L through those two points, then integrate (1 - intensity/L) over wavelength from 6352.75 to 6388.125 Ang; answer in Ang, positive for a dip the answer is 0.1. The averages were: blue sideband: 7.83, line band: 8.07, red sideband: 8.35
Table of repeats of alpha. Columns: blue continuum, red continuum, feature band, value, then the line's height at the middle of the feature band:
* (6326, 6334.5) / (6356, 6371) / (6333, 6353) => 0.2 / 7.93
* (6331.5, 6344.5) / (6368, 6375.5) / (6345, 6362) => 0.5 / 8.03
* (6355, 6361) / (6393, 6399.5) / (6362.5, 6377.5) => -0.4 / 7.93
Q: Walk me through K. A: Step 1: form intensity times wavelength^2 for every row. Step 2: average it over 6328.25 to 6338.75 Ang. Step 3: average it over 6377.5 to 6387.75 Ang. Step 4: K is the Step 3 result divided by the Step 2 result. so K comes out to 1.06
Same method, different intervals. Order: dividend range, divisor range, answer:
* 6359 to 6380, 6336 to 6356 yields 1.04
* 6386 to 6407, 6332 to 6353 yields 1.07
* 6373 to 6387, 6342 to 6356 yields 1.07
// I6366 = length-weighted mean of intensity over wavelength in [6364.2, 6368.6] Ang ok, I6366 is 8.05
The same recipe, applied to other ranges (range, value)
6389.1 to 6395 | 8.44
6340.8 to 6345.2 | 7.96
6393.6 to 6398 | 8.29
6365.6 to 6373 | 8.09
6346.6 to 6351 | 7.75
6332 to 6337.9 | 7.81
